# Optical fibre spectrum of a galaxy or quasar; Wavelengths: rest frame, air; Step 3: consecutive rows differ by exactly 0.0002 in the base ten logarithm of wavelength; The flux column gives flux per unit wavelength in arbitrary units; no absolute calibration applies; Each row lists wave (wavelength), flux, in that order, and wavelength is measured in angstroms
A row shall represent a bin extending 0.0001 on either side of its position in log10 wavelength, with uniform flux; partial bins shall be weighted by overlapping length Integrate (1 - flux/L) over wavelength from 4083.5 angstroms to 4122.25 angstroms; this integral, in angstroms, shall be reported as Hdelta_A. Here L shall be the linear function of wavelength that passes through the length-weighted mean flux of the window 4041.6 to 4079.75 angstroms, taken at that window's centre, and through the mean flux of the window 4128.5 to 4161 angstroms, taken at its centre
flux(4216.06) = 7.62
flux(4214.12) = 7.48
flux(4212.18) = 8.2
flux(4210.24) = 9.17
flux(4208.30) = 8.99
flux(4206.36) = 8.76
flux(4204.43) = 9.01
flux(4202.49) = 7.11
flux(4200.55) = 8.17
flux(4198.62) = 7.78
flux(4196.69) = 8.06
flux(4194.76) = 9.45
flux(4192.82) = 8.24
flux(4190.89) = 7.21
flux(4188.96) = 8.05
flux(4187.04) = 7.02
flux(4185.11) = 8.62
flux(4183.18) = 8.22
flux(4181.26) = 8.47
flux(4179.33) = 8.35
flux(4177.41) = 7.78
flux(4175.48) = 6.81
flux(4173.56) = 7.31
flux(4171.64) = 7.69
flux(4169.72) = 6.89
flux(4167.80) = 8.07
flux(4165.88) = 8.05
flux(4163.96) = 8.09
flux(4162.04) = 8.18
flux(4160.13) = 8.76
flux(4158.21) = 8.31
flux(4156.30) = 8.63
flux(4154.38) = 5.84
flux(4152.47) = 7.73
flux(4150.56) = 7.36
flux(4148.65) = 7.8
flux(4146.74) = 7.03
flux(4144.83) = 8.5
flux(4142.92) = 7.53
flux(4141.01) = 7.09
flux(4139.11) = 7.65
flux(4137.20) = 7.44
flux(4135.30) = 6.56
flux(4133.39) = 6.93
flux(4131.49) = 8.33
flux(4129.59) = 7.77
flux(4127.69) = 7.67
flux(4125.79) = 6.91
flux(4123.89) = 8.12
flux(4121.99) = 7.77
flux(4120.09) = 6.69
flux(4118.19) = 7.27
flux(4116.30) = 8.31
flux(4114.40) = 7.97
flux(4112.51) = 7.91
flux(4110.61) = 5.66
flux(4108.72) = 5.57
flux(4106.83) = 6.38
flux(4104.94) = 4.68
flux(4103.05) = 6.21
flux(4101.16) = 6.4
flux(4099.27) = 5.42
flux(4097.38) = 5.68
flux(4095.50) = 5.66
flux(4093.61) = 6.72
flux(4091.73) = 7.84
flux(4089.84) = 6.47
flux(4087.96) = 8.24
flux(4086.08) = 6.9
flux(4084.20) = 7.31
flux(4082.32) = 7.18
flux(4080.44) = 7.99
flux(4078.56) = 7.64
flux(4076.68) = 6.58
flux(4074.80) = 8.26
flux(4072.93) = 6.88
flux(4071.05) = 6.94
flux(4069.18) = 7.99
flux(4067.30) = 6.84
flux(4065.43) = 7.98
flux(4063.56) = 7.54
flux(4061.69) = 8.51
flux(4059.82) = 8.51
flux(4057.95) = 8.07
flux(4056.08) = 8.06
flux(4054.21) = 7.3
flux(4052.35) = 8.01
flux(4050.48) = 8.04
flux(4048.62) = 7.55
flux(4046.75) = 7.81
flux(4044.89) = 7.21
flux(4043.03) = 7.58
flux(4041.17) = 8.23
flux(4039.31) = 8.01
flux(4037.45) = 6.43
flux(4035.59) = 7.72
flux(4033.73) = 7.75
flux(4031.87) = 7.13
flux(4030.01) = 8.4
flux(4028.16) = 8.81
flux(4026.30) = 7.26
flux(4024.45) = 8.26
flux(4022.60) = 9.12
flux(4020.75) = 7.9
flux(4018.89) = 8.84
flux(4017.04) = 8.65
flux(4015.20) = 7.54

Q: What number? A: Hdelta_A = 4.8 angstroms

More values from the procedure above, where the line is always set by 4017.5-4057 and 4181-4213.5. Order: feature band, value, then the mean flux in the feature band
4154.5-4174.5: 0.7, 7.91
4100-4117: 3.2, 6.52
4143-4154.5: 0.9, 7.5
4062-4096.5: 3.0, 7.3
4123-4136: 1.0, 7.48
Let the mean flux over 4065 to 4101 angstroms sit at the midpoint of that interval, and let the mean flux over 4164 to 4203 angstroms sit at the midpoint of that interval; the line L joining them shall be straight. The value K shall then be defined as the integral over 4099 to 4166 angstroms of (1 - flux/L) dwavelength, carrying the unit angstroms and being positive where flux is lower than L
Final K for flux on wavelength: 1.5 angstroms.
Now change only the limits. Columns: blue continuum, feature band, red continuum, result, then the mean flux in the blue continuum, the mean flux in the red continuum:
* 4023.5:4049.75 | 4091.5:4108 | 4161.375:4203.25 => 3.8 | 7.73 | 7.89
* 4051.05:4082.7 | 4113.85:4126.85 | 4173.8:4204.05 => 0.4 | 7.67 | 7.96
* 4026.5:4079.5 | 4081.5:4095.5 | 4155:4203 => 1.2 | 7.7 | 7.97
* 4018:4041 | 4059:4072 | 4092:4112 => -1.4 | 7.97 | 5.95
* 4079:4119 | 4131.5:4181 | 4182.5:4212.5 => -0.1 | 6.76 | 8.25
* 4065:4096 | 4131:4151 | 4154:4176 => 0.5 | 7.27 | 7.79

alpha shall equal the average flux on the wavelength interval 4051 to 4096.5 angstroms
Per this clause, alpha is 7.48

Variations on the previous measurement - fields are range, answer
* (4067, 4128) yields 6.96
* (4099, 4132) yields 6.96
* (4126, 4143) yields 7.42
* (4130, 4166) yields 7.67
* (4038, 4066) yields 7.87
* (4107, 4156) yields 7.34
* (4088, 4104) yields 6.41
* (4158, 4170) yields 8.1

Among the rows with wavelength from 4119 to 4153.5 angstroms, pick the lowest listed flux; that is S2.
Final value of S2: 6.56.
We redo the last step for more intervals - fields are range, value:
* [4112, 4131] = 6.69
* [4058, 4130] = 4.68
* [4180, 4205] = 7.02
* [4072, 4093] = 6.47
